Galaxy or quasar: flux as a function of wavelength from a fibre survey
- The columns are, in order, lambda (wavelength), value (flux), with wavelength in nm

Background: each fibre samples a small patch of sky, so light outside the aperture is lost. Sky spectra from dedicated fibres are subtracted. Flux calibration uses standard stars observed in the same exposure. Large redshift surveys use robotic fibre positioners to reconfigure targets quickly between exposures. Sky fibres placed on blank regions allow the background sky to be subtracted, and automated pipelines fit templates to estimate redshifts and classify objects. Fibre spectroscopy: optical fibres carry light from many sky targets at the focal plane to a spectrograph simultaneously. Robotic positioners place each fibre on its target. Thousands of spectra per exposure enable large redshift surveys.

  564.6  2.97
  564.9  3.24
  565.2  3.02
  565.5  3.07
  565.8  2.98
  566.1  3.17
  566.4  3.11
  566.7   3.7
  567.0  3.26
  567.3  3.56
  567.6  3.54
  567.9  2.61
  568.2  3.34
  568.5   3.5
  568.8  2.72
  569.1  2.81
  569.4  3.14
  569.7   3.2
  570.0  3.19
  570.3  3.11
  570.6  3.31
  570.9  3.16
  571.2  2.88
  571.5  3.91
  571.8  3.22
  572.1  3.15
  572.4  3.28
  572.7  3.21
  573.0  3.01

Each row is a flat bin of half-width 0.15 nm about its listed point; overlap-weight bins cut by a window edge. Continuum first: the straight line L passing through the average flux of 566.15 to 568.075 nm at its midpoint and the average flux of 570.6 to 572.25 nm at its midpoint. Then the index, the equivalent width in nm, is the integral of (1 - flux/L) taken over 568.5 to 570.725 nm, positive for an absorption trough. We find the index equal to 0.12 nm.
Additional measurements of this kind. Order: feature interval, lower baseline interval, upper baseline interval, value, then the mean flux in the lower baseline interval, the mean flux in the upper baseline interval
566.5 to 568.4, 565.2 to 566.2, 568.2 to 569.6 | -0.16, 3.06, 3.08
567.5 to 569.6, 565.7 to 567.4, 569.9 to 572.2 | 0.12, 3.3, 3.24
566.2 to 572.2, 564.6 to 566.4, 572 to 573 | -0.16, 3.09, 3.19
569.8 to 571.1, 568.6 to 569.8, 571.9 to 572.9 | -0.05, 2.98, 3.2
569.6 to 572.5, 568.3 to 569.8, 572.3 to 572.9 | -0.07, 3.08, 3.22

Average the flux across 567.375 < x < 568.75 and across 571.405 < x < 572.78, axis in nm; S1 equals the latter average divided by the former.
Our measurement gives 1.03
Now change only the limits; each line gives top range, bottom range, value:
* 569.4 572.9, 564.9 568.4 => 1.00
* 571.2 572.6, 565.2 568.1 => 1.04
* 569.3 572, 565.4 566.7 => 1.03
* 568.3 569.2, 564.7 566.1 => 0.99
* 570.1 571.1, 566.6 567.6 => 0.91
